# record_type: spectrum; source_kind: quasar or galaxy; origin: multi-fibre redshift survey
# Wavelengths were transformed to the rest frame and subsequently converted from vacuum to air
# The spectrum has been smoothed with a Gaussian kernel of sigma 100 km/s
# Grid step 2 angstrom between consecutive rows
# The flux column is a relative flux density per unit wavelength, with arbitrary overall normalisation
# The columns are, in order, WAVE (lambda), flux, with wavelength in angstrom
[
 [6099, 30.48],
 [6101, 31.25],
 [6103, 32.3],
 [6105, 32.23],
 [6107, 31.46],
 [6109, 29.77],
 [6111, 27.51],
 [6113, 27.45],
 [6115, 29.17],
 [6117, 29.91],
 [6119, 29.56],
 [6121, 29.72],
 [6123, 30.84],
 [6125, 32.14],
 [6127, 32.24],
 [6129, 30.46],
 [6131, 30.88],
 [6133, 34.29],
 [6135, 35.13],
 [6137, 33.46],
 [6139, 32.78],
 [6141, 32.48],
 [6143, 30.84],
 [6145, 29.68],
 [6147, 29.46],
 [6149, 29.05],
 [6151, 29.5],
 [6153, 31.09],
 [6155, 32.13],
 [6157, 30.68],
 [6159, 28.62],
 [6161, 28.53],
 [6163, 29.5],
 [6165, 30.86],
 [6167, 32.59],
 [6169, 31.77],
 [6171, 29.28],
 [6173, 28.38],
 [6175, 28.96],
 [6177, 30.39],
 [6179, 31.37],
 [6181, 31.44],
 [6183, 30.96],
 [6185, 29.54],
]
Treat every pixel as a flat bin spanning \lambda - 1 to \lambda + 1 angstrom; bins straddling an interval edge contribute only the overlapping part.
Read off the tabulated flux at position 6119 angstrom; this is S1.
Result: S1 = 29.56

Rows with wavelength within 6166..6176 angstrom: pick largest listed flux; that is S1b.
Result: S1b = 32.59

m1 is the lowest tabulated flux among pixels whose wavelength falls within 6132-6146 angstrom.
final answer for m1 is 29.68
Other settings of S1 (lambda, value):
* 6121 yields 29.72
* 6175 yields 28.96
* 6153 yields 31.09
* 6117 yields 29.91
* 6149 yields 29.05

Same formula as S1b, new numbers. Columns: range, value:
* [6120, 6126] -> 32.14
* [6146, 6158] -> 32.13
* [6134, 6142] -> 35.13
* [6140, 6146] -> 32.48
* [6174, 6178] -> 30.39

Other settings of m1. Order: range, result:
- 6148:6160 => 28.62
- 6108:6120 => 27.45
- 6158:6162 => 28.53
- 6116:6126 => 29.56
